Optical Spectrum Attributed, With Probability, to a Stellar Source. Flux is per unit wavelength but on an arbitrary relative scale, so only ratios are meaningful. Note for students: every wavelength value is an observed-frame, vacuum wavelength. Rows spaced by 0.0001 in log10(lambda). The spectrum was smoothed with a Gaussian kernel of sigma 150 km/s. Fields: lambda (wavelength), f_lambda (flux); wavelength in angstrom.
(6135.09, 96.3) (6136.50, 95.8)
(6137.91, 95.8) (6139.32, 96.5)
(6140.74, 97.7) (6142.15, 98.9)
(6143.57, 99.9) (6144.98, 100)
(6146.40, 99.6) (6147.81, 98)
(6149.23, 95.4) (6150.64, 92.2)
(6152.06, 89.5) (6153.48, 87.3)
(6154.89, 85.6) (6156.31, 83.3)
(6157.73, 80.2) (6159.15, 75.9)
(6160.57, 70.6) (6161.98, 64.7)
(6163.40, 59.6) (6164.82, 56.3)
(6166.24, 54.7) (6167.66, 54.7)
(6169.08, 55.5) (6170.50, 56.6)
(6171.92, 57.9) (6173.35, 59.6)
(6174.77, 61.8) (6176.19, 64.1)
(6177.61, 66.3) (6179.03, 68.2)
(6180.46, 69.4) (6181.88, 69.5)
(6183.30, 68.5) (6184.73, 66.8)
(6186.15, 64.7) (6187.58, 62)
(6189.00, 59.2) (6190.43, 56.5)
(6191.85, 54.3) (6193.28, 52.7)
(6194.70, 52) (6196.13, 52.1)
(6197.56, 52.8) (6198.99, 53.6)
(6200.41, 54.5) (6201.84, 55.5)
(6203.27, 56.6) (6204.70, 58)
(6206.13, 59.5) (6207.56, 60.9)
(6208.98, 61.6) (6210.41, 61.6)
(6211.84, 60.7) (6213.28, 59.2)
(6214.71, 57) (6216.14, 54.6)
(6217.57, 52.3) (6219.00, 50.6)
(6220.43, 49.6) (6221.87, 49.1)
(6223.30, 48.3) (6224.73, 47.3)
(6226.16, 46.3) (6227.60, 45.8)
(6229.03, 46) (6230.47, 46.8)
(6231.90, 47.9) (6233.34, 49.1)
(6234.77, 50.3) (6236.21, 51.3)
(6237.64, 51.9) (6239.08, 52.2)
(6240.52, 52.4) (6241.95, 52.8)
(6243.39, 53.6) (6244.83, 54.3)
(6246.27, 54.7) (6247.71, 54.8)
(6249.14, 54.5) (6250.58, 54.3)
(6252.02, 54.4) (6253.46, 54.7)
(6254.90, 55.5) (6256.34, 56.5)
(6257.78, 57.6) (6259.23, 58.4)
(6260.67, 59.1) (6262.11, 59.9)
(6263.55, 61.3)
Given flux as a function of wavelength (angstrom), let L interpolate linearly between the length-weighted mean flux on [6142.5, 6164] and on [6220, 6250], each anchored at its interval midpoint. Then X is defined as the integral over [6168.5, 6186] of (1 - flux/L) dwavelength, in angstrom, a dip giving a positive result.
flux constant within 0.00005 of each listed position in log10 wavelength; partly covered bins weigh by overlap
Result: 2.66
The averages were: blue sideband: 85.8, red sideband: 50.5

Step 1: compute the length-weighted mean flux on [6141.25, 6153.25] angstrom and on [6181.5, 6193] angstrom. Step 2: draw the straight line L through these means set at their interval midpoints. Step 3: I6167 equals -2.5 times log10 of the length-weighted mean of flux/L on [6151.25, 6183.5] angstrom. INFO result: 0.16 mag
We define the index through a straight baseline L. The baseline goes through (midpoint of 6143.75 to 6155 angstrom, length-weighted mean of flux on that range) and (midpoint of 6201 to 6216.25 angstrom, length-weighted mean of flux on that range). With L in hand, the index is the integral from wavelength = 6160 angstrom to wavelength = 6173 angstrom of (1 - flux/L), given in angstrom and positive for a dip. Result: 3.9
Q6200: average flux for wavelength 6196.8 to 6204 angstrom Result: 54.6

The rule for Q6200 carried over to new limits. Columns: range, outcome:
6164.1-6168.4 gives 55.2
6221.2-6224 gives 48.7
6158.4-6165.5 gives 65.6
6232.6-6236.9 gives 50.2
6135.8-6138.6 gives 95.9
